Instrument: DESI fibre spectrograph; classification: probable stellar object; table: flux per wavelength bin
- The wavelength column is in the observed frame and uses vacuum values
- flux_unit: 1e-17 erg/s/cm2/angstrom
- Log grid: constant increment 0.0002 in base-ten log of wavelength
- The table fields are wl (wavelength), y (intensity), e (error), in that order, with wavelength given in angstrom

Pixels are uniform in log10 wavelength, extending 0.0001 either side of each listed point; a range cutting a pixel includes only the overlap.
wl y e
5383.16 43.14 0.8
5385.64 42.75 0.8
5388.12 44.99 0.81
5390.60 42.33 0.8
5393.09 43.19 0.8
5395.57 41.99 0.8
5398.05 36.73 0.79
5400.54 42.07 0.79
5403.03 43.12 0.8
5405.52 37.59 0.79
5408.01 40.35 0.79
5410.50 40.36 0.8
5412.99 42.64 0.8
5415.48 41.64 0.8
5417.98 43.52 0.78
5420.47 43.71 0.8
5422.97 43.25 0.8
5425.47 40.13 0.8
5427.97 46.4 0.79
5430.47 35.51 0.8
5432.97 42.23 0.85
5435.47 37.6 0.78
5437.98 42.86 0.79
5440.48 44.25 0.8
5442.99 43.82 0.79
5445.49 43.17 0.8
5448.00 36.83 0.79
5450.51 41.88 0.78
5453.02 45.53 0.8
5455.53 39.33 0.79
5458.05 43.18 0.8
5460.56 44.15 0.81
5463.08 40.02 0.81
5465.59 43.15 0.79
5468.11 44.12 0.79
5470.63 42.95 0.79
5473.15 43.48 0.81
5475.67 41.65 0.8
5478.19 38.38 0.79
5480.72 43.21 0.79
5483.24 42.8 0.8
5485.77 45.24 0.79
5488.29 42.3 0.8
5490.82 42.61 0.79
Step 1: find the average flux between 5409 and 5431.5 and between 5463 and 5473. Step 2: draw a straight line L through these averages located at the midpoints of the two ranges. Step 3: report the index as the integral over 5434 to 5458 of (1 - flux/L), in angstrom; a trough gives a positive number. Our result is 0.4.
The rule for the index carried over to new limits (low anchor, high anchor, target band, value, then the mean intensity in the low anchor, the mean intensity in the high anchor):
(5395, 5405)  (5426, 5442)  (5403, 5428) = -0.48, 40.7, 41.4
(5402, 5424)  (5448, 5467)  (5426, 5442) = 0.18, 41.8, 42.1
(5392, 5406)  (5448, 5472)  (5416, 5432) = -0.21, 40.9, 42.4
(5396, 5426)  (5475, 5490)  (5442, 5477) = -0.31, 41.3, 42.3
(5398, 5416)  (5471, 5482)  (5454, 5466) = -0.12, 40.8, 41.8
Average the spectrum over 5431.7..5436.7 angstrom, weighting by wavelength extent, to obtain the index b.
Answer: 39.9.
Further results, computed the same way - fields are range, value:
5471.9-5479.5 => 41.2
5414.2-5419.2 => 42.6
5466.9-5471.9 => 43.5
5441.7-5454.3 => 42.3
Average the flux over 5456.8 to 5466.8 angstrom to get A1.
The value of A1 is 42.6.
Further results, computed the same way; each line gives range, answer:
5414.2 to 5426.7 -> 42.4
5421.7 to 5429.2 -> 43.2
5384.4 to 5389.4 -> 43.9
